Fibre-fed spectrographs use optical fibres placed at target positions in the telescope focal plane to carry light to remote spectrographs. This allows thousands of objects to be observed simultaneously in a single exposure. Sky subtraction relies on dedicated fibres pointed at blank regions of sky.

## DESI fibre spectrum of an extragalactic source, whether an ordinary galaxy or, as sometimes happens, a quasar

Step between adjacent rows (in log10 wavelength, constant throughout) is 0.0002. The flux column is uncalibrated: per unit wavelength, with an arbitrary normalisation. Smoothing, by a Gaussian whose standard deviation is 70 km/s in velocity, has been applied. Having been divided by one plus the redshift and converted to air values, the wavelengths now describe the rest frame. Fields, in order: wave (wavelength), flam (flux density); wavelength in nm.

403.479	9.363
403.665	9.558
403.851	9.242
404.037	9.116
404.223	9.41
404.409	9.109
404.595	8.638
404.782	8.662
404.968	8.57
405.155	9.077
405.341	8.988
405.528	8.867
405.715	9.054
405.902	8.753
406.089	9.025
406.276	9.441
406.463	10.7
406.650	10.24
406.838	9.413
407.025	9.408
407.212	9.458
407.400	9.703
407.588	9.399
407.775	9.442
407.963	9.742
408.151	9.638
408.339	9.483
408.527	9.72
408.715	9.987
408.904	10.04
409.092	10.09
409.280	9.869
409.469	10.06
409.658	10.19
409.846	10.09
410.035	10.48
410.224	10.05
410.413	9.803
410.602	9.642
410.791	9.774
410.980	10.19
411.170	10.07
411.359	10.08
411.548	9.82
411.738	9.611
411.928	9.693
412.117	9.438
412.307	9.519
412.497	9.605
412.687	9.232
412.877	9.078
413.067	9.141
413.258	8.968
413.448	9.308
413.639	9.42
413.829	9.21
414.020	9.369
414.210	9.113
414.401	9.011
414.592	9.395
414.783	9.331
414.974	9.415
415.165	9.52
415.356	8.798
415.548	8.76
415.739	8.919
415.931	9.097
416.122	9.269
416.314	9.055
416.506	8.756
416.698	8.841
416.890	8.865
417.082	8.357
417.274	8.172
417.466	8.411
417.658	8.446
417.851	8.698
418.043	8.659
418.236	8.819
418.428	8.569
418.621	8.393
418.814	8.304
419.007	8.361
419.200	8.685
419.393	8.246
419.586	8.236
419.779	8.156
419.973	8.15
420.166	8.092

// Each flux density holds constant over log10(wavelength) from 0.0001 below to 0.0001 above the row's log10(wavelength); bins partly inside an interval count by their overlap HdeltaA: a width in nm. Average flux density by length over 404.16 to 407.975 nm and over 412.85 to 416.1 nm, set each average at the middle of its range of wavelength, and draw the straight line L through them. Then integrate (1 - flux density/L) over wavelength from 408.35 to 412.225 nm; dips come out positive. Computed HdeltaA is -0.29 nm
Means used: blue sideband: 9.28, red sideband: 9.17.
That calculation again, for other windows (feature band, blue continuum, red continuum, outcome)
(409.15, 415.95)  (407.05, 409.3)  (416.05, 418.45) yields -0.24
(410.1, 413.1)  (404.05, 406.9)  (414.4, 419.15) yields -0.24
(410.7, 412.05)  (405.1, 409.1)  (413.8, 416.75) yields -0.08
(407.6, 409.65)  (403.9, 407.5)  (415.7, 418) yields -0.16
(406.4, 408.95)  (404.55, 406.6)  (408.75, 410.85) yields -0.05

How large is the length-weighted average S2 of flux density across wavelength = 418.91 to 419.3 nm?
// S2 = 8.52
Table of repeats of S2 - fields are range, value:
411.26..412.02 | 9.8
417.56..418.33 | 8.65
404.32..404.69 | 8.86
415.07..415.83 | 9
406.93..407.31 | 9.45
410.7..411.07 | 9.99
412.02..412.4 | 9.49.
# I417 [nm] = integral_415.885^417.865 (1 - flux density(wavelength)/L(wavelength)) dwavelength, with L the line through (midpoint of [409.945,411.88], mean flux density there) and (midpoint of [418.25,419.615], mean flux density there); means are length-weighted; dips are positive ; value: 0.024 nm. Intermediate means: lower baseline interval 9.94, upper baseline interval 8.43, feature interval 8.71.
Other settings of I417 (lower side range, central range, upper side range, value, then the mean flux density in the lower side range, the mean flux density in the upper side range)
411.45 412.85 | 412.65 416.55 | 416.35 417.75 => -0.04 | 9.54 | 8.57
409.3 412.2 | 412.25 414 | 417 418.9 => 0.03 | 9.93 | 8.49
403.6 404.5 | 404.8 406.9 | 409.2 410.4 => 0.06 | 9.28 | 10.1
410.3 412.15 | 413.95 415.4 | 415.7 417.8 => -0.02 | 9.83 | 8.74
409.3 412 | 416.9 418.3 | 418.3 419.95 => 0.02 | 9.96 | 8.37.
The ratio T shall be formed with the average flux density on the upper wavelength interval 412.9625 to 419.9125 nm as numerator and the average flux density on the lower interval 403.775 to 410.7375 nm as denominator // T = 0.93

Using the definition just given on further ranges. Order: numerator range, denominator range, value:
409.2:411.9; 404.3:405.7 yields 1.13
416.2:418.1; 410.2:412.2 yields 0.88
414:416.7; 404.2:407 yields 0.99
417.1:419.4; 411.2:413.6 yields 0.90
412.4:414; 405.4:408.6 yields 0.97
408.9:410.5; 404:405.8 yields 1.13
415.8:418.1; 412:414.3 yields 0.94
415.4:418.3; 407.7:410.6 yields 0.88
